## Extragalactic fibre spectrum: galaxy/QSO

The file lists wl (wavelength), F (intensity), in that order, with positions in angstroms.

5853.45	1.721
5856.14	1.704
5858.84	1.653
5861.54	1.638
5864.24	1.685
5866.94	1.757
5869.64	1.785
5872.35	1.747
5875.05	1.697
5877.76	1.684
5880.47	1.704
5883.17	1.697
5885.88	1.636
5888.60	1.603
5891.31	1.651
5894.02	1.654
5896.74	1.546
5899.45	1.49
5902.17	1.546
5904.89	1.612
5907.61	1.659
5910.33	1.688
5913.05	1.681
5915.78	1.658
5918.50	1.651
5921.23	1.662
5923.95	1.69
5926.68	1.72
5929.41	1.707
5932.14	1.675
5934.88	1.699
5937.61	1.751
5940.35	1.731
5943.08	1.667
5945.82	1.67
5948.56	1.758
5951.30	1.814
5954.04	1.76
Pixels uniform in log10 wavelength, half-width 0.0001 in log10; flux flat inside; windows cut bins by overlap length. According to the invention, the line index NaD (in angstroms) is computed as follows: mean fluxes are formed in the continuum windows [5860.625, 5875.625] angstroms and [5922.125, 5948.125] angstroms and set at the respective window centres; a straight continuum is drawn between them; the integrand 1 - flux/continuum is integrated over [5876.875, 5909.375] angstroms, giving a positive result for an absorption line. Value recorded 1.7 angstroms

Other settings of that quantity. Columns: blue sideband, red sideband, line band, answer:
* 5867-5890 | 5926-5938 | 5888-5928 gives 1.6 angstroms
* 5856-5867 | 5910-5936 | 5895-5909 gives 0.9 angstroms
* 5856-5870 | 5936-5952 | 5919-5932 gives 0.2 angstroms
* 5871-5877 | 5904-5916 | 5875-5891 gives 0.4 angstroms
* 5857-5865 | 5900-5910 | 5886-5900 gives 0.2 angstroms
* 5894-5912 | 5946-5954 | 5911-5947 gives 0.0 angstroms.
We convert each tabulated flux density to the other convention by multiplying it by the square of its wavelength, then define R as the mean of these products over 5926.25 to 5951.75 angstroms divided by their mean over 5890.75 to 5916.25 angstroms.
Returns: 1.07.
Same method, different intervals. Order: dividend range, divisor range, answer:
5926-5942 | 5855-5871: 1.03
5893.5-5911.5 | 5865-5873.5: 0.92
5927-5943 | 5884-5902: 1.09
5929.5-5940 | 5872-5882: 1.02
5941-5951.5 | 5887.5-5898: 1.08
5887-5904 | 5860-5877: 0.93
